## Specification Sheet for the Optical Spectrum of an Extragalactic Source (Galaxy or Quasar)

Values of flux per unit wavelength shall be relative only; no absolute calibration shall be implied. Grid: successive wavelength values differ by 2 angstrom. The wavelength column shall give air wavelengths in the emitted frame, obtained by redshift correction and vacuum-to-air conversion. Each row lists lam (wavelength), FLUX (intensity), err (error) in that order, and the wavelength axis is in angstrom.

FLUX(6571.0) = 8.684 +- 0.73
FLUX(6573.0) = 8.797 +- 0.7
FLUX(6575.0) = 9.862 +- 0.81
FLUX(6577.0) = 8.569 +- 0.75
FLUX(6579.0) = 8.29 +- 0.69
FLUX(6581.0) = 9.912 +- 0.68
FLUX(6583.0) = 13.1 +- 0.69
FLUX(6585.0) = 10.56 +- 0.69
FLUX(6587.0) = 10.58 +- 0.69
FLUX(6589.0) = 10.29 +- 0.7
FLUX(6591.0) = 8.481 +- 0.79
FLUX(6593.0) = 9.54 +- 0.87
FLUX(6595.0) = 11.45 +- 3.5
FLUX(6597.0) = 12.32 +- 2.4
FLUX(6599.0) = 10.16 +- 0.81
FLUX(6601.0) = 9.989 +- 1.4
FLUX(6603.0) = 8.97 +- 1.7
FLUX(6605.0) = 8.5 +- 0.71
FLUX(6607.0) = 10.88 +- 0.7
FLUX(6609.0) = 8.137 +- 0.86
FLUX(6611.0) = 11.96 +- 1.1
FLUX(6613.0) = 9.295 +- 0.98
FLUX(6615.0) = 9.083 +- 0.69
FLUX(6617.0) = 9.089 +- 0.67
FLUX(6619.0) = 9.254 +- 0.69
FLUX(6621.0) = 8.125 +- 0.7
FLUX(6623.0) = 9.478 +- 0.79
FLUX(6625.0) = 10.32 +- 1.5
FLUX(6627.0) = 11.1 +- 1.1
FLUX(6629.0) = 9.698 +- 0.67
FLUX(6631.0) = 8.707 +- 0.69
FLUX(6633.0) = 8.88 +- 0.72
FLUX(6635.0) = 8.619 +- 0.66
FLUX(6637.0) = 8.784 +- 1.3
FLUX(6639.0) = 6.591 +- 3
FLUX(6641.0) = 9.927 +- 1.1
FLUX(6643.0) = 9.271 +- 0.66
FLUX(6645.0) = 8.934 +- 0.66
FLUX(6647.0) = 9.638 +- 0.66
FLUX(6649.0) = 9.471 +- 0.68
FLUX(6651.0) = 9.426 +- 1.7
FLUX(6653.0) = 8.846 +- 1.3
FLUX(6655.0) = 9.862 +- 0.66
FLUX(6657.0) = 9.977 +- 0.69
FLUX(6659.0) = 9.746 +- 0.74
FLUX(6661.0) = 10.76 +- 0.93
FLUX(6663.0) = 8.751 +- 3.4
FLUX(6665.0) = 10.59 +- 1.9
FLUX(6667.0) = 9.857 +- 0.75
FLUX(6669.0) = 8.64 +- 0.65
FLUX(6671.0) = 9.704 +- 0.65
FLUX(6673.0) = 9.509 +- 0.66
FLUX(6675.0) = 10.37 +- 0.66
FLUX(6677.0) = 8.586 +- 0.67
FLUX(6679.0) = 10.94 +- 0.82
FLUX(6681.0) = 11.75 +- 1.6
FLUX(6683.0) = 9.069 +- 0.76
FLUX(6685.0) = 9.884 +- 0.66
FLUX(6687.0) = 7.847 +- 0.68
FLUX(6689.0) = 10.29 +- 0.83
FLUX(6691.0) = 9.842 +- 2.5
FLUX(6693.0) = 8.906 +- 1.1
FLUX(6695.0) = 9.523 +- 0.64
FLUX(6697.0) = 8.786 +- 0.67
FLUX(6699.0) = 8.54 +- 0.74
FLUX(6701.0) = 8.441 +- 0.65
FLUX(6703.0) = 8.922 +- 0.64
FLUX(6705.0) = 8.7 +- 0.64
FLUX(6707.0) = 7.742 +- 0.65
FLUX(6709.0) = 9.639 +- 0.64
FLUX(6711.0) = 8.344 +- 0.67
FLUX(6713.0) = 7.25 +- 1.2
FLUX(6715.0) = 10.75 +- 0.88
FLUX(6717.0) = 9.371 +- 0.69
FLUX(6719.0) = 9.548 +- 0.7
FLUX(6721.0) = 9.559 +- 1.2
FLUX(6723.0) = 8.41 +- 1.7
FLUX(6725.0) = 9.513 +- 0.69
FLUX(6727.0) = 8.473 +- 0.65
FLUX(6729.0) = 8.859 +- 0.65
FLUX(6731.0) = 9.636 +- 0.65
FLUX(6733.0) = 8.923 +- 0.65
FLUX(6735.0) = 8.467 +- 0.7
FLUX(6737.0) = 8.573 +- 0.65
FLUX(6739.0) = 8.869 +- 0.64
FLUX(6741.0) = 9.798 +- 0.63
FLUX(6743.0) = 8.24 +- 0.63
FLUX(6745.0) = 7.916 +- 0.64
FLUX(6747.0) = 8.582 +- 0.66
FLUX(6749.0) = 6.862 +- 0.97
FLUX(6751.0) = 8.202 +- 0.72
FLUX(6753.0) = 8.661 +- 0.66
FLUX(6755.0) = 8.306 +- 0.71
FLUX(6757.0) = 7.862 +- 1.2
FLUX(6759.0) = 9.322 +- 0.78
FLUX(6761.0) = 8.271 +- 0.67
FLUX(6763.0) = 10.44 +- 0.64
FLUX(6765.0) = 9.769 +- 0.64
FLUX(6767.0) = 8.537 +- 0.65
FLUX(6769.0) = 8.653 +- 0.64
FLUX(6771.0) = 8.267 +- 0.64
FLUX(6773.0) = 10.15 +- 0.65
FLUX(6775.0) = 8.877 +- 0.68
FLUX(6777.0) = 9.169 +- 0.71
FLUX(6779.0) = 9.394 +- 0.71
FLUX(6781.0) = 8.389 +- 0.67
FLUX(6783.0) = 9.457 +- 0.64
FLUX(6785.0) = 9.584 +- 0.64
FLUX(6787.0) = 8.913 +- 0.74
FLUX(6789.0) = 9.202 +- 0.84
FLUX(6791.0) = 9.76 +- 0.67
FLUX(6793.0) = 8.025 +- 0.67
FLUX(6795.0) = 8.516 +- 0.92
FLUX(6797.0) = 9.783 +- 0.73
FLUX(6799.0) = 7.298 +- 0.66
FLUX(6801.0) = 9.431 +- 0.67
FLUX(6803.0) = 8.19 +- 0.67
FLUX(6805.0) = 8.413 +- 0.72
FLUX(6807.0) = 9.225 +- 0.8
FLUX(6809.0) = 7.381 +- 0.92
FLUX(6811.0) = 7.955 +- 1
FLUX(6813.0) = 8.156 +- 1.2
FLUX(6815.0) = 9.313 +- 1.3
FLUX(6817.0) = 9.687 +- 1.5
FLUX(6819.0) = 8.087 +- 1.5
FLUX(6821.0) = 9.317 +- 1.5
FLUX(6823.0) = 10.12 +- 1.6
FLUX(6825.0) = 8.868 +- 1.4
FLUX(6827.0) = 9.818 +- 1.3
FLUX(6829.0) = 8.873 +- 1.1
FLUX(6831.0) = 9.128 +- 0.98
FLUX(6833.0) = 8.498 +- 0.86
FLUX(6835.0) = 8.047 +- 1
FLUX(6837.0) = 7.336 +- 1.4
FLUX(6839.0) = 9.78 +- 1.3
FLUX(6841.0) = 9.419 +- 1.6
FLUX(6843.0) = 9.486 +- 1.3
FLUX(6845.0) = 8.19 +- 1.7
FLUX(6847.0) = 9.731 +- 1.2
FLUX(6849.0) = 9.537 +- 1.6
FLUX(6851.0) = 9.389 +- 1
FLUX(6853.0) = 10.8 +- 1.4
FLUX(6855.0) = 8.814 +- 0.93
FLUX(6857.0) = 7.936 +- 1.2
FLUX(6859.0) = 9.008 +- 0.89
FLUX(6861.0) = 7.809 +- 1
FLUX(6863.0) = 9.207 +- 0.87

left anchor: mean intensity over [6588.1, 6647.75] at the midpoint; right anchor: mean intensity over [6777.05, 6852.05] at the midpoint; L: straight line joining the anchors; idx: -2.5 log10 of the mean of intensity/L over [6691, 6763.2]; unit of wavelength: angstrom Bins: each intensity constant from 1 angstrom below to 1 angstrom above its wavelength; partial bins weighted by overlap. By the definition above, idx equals 0.05 mag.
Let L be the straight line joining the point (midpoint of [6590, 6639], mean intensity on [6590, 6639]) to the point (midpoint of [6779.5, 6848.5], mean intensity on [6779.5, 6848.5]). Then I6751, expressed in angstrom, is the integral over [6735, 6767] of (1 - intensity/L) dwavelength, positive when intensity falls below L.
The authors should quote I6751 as 1.6 angstrom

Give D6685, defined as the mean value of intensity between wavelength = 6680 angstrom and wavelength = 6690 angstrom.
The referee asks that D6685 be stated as 9.77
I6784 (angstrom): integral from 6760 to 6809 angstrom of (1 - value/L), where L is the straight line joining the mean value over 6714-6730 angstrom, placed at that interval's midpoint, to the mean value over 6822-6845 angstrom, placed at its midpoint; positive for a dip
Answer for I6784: 1.0 angstrom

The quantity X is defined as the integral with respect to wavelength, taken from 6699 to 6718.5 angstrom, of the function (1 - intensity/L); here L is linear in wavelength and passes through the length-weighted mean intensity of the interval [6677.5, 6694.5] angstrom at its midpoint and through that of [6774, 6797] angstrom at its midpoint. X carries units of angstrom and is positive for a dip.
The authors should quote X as 1.6 angstrom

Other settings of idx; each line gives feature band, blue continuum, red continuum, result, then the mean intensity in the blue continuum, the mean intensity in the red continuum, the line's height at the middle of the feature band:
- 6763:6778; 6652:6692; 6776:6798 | 0.01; 9.74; 9.11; 9.2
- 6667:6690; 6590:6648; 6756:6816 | -0.05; 9.49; 8.86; 9.26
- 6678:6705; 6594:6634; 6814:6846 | 0.01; 9.77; 9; 9.49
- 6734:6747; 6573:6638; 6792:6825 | 0.05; 9.73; 8.69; 9.04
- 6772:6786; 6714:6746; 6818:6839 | -0.04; 9.06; 8.86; 8.96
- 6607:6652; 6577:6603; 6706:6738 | 0.06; 10.3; 8.94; 9.87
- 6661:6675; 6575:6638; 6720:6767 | -0.04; 9.75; 8.76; 9.3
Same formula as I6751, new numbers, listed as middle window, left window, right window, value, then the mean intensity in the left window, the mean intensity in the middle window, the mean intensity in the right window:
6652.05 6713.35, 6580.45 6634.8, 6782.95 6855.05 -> 1.31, 9.9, 9.36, 8.96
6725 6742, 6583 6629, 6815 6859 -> 0.89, 9.95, 8.98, 9.09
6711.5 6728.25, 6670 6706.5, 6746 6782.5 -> 0.10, 9.4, 9.08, 8.77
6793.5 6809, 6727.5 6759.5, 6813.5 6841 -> 0.47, 8.55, 8.59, 8.99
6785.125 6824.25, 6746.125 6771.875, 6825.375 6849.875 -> 0.11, 8.6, 8.8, 8.98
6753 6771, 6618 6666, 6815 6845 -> 0.58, 9.36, 8.85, 9.01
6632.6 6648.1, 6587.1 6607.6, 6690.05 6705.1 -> 1.23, 10.1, 8.83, 8.97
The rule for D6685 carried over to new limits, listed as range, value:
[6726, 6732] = 8.99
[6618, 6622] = 8.69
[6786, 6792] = 9.29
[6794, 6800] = 8.53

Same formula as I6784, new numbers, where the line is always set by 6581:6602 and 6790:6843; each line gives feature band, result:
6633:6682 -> 2.7 angstrom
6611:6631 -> 1.5 angstrom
